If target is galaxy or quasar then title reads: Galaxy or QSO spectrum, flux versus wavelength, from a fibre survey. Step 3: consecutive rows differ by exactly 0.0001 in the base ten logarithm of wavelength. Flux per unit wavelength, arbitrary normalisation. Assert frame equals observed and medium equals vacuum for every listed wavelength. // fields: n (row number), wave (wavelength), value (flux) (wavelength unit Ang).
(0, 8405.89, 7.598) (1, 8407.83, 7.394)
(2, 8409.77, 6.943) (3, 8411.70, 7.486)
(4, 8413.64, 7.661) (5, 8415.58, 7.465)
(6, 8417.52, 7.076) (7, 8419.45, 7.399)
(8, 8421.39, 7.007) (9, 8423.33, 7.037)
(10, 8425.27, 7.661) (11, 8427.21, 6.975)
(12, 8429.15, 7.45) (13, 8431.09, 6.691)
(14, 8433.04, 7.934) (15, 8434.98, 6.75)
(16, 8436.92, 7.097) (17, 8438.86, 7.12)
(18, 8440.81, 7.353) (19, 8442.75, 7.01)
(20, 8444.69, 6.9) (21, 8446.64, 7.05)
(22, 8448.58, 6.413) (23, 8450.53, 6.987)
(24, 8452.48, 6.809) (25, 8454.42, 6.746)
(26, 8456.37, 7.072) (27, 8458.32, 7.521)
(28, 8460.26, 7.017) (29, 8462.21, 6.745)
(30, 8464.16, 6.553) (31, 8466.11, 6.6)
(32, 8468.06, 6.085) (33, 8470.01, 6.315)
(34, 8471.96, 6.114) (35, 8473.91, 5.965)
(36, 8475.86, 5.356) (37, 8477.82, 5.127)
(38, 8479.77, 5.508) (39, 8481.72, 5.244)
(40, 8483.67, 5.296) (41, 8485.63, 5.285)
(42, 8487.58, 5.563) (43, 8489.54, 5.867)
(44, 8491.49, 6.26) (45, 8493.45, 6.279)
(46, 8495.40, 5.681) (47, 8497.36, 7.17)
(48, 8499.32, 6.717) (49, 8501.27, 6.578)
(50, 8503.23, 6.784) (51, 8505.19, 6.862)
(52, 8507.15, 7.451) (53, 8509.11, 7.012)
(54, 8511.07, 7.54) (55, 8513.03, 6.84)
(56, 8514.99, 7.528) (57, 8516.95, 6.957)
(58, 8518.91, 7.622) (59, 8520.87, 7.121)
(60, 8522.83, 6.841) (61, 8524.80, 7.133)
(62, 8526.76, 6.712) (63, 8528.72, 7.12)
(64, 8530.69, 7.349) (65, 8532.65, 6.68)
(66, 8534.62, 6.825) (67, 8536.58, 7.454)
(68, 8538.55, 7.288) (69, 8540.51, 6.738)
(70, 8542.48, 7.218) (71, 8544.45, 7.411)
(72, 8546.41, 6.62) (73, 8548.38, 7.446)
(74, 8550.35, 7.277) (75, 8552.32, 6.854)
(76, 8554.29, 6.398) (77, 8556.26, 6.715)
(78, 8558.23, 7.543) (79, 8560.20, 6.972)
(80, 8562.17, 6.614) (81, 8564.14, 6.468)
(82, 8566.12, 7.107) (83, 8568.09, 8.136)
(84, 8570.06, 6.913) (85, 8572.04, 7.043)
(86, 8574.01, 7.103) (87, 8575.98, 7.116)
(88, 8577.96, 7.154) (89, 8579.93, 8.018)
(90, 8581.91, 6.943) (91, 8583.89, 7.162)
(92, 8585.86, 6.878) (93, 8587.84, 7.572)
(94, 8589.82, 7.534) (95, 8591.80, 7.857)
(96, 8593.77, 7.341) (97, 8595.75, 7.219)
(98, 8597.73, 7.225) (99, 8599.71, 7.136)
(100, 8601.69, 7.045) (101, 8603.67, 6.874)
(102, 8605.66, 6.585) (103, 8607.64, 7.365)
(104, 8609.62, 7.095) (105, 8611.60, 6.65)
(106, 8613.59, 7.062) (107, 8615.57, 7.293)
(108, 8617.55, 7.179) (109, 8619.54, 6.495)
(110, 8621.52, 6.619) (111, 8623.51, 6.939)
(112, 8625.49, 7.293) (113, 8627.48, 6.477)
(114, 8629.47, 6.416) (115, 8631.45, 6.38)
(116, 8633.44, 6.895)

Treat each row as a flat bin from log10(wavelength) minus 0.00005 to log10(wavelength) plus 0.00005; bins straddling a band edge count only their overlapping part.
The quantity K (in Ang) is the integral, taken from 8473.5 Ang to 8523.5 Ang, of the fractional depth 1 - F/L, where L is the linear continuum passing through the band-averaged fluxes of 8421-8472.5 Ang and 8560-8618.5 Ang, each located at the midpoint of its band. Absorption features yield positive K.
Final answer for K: 4.4 Ang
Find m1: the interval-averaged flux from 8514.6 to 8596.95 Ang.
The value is 7.14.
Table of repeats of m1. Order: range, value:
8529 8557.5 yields 7.03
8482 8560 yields 6.81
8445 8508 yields 6.35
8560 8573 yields 7.04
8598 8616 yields 7.01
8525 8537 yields 7.01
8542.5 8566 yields 6.95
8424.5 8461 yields 7.08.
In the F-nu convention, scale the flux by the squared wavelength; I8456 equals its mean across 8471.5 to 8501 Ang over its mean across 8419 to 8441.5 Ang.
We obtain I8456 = 0.82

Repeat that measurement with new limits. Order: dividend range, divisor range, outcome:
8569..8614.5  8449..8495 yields 1.19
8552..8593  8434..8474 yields 1.08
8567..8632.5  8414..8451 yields 1.03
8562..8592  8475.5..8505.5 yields 1.24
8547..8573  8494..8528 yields 1.02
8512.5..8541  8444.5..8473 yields 1.07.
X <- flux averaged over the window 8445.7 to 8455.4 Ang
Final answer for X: 6.8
